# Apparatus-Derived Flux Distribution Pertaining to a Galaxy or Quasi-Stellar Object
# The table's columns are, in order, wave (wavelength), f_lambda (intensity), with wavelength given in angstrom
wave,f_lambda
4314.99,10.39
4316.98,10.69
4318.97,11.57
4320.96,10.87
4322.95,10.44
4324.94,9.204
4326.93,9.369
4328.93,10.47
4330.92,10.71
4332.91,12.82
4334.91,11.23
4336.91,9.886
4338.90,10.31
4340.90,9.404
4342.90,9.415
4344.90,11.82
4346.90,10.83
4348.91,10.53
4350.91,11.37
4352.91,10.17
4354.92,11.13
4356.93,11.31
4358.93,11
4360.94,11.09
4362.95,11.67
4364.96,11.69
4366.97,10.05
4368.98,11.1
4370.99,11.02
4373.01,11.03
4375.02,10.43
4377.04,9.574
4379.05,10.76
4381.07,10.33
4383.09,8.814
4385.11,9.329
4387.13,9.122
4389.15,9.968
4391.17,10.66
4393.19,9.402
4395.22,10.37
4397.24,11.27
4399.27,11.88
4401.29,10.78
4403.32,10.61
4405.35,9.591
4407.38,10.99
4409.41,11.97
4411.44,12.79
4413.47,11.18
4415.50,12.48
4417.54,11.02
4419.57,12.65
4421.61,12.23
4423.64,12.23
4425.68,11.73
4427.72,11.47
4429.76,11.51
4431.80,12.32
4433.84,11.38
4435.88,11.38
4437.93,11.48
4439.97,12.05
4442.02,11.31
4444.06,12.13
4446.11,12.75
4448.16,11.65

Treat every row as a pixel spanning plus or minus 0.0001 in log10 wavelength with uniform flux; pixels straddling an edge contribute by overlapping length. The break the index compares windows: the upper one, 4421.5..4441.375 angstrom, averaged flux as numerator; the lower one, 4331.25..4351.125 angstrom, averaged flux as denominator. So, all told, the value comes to 1.1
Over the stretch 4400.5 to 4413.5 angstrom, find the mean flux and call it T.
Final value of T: 11.1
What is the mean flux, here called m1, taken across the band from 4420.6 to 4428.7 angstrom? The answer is 11.9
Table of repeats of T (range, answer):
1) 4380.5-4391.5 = 9.62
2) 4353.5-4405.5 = 10.5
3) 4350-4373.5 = 11.1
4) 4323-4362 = 10.6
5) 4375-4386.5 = 9.8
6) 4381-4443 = 11.1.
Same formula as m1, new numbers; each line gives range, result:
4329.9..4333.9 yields 11.8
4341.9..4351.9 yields 10.8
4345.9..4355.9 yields 10.8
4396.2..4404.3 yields 11.1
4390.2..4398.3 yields 10.4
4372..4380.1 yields 10.4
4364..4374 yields 11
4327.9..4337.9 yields 11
